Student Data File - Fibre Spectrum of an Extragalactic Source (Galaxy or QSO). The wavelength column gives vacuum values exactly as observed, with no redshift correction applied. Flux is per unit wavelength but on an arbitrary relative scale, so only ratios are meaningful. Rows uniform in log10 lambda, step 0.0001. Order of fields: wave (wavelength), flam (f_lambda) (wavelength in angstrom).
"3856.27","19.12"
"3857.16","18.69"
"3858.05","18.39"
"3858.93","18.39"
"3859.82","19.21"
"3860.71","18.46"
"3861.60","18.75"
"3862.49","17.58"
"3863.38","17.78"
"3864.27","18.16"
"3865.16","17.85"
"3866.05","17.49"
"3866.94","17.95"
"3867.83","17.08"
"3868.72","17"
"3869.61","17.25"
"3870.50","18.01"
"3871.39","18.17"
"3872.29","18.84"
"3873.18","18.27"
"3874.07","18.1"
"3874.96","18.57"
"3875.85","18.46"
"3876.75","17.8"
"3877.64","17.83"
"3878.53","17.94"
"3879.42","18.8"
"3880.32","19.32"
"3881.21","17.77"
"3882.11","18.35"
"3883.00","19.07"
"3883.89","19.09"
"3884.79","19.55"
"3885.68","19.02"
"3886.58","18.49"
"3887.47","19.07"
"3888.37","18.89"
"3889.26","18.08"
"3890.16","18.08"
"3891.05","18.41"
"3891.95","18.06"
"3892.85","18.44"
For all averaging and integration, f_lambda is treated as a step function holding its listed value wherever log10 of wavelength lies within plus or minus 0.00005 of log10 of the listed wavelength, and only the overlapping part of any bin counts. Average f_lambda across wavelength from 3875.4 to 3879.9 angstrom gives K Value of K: 18.2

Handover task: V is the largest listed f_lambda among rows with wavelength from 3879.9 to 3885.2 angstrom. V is 19.55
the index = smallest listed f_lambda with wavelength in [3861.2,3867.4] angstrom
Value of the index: 17.49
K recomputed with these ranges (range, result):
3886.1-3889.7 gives 18.6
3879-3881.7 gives 18.6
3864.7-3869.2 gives 17.5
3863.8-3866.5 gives 17.8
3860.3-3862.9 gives 18.3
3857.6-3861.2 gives 18.6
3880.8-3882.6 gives 18.1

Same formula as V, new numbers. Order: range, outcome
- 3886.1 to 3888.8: 19.07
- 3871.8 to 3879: 18.84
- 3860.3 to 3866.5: 18.75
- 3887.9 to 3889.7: 18.89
